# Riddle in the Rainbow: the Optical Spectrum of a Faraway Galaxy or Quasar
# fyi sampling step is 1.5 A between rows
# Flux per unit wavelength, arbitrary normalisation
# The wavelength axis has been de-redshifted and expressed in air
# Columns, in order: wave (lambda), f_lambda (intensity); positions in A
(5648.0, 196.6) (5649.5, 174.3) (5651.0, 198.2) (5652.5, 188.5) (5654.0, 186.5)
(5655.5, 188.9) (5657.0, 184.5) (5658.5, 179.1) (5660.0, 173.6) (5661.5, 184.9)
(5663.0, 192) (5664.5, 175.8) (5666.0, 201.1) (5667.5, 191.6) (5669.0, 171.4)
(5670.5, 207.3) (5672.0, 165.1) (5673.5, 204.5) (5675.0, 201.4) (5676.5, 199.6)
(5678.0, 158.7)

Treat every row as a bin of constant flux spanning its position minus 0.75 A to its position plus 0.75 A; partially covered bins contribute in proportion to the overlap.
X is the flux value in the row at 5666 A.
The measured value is 201.1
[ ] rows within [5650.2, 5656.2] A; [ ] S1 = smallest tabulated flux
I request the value 186.5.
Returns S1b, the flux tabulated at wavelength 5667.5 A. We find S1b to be 191.6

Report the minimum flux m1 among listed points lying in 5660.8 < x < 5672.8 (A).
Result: 165.1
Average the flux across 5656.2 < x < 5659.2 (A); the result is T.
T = 182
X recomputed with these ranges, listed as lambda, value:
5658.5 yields 179.1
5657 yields 184.5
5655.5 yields 188.9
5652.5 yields 188.5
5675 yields 201.4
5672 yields 165.1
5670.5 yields 207.3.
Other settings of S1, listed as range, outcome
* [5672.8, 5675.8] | 201.4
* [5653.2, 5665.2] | 173.6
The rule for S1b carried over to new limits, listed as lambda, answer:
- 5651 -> 198.2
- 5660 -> 173.6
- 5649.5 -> 174.3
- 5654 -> 186.5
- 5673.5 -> 204.5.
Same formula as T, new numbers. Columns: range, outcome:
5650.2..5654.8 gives 191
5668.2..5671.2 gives 189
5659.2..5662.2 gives 179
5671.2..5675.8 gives 191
